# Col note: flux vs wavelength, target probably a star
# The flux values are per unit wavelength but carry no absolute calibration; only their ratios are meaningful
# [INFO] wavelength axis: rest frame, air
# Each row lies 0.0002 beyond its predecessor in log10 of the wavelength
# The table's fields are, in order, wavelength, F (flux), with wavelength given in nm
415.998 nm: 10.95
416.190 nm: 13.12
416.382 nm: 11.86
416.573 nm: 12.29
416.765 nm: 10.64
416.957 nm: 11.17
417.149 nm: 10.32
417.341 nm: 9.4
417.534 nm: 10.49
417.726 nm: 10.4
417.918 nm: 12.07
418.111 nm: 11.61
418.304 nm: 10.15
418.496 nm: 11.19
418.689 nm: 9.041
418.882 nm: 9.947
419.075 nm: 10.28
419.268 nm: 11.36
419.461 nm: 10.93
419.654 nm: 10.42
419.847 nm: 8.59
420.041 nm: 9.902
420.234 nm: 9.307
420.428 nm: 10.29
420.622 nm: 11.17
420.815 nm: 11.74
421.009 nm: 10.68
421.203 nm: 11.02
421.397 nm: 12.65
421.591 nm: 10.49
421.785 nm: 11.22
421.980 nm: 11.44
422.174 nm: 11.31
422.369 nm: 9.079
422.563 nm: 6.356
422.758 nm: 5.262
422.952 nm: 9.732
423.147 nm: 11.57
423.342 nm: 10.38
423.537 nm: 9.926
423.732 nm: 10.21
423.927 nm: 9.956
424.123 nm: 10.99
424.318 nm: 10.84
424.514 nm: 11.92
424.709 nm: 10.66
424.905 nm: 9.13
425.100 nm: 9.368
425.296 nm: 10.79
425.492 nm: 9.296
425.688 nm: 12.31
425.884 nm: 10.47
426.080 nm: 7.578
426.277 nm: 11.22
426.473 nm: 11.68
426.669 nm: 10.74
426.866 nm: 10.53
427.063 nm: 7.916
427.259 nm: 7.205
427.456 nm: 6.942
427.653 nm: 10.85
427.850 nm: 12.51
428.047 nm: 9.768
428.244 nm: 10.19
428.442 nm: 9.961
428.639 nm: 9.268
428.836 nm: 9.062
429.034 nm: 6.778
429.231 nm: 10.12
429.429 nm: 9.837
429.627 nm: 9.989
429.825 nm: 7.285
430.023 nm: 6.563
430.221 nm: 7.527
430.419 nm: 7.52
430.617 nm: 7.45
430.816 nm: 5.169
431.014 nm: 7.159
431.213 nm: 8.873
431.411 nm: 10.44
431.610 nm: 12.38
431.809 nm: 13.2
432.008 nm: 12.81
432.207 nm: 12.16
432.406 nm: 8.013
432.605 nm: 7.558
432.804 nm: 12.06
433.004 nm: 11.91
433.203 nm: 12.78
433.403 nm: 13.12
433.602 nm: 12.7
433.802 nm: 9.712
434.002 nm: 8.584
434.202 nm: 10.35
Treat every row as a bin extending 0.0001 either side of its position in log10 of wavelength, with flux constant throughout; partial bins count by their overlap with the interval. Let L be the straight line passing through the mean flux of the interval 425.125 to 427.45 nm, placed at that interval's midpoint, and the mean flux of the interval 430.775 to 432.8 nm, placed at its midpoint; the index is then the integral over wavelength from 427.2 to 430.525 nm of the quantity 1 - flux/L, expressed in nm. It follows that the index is 0.33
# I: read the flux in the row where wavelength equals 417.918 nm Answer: 12.07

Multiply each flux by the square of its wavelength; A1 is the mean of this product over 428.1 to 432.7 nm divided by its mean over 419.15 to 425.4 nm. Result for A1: 0.92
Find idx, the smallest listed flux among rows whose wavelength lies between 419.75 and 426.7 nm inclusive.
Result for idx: 5.262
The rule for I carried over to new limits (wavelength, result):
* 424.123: 10.99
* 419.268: 11.36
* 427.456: 6.942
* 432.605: 7.558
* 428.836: 9.062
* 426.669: 10.74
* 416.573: 12.29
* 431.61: 12.38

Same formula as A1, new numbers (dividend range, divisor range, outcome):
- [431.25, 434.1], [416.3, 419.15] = 1.12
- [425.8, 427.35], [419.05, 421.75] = 0.93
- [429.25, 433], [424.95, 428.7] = 0.96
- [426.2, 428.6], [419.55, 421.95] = 0.96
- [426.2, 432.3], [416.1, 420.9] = 0.93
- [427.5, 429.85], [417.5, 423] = 0.98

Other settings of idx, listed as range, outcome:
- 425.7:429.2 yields 6.778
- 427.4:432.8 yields 5.169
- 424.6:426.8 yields 7.578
